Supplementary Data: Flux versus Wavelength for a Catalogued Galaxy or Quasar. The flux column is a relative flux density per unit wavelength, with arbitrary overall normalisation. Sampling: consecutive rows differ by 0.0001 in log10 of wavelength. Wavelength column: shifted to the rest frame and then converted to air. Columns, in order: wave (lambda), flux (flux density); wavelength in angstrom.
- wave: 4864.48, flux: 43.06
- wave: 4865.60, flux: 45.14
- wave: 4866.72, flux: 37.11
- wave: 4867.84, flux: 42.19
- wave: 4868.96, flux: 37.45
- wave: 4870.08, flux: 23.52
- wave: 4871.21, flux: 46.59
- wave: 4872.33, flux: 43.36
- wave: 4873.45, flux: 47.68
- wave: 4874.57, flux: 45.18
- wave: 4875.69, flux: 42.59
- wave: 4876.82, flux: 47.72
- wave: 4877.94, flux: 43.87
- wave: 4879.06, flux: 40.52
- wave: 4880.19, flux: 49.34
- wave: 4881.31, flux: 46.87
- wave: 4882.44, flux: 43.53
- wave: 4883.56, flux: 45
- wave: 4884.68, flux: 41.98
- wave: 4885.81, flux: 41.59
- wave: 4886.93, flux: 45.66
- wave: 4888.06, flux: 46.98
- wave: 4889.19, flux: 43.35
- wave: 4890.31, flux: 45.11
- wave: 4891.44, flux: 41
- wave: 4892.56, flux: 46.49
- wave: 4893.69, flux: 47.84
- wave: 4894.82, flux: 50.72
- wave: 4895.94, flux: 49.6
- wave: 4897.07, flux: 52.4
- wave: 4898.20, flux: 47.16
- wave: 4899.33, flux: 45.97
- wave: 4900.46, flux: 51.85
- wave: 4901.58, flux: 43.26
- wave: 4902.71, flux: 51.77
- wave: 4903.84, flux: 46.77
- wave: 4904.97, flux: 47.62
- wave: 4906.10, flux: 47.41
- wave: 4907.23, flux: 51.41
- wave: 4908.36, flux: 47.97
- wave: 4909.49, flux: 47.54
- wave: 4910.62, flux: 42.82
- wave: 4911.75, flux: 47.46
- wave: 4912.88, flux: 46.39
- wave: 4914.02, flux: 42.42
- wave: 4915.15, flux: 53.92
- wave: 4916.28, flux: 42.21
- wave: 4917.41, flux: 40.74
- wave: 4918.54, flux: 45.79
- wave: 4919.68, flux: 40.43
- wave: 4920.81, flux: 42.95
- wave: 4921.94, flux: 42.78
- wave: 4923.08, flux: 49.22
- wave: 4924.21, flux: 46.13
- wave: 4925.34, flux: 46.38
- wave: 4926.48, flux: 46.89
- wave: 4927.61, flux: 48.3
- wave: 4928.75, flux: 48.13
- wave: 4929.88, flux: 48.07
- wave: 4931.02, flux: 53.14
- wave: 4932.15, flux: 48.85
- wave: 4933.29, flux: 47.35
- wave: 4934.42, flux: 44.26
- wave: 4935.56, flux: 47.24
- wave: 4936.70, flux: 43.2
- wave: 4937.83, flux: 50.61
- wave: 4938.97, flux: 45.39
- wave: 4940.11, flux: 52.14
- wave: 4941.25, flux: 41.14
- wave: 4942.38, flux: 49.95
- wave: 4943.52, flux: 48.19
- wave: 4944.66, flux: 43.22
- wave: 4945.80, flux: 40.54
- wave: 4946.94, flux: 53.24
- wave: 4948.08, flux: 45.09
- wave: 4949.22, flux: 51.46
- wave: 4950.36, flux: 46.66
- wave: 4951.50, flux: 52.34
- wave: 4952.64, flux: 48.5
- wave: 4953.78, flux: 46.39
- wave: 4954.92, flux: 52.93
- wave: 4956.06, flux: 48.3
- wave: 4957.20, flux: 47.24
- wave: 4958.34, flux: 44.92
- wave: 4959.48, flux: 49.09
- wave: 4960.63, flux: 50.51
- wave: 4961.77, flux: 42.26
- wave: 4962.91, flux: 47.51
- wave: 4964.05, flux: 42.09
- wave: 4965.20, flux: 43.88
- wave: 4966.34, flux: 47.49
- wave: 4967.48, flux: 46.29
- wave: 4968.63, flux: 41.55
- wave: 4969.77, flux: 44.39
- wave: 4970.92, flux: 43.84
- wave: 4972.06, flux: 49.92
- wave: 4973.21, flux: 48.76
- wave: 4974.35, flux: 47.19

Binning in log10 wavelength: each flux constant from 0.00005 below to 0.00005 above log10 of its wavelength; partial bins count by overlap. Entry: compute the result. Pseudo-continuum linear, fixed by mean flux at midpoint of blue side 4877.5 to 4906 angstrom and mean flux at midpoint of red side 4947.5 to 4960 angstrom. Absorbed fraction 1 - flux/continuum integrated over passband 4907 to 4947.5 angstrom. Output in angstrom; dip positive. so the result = 0.86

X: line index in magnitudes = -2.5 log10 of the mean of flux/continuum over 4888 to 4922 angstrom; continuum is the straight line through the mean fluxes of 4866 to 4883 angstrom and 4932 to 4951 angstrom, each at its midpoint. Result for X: -0.05 mag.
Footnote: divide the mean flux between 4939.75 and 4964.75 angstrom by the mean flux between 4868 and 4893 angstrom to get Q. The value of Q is 1.09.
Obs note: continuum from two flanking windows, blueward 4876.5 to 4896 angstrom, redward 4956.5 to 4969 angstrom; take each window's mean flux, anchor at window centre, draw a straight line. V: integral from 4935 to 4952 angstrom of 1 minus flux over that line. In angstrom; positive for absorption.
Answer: -0.6 angstrom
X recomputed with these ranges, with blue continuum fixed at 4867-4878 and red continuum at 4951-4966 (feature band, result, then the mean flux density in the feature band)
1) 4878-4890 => -0.05 mag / 44.5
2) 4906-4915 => -0.06 mag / 47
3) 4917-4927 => 0.01 mag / 44.6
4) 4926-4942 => -0.04 mag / 47.5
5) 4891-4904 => -0.11 mag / 48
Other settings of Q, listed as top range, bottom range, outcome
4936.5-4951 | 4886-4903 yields 1.00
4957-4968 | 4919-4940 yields 0.99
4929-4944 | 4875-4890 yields 1.07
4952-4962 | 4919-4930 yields 1.05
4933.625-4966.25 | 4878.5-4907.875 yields 1.01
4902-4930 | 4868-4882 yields 1.08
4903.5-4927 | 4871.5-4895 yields 1.02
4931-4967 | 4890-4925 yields 1.01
